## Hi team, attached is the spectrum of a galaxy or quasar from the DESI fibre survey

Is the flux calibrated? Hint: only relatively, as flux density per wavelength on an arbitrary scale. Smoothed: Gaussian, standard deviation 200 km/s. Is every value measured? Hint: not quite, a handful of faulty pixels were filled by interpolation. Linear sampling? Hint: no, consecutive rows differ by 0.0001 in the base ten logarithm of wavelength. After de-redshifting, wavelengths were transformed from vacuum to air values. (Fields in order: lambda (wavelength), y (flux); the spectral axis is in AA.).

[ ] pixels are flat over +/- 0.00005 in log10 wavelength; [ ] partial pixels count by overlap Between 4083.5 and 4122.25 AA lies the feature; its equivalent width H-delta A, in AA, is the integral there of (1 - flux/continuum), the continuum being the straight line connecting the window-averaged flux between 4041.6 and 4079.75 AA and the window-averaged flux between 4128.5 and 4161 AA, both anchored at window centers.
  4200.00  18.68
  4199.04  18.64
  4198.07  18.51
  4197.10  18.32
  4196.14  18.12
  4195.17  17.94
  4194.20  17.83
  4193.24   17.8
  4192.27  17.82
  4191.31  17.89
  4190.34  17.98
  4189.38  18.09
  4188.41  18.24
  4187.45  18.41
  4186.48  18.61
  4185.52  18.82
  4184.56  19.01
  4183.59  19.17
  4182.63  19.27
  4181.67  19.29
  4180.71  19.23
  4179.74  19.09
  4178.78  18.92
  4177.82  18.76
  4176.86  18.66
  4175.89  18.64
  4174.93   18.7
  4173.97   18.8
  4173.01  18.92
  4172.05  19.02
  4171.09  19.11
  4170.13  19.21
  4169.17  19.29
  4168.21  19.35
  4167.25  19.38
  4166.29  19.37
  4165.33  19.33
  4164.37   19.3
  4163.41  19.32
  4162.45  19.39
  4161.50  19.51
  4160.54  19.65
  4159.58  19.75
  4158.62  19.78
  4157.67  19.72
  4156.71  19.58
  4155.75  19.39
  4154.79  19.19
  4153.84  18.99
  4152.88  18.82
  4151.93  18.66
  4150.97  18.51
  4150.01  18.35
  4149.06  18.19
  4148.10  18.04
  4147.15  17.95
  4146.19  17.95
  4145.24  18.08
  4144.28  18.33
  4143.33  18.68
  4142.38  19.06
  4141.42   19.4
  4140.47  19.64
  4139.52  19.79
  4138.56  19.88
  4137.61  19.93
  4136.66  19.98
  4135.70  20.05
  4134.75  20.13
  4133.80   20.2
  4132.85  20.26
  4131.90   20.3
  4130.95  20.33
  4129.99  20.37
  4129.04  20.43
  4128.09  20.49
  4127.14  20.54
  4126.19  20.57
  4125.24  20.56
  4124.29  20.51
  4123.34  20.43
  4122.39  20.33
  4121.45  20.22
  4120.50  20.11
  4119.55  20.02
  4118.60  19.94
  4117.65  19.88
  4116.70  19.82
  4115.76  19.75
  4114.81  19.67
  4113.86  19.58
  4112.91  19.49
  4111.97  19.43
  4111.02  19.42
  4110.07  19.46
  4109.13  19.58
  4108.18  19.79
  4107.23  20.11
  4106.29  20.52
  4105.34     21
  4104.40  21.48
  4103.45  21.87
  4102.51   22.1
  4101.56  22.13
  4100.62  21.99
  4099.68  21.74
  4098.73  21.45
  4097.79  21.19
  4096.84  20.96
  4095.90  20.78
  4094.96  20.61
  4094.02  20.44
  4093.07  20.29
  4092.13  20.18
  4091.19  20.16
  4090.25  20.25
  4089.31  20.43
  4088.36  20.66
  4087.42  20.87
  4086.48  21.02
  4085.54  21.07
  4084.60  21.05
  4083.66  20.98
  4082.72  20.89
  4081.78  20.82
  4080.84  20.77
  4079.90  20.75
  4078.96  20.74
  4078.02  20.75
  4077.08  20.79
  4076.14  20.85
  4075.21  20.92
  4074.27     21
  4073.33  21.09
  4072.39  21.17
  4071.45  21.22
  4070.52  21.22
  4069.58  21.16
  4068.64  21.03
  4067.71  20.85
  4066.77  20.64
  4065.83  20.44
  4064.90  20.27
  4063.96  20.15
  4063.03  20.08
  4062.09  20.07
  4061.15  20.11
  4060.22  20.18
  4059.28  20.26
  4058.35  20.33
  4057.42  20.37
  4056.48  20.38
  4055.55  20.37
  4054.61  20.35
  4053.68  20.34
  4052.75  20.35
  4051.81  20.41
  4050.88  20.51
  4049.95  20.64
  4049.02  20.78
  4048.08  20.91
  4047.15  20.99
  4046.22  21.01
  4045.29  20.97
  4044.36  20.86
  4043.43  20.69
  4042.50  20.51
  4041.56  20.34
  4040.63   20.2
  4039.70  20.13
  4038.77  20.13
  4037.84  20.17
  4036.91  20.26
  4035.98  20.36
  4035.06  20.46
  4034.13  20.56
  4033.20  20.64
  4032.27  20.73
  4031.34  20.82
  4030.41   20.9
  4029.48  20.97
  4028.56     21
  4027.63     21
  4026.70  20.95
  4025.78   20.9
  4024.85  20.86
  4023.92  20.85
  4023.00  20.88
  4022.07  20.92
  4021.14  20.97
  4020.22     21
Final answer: -1.0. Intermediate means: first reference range 20.6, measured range 20.5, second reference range 19.3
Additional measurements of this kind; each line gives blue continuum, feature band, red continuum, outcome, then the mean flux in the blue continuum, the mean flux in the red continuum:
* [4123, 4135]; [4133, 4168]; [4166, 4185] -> 1.0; 20.4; 19.1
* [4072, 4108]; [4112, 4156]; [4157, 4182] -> 0.9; 20.9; 19.2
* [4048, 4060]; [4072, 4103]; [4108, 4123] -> -1.3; 20.4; 19.8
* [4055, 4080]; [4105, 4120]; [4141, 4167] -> 0.0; 20.6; 19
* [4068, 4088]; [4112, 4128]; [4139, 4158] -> -0.3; 21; 18.8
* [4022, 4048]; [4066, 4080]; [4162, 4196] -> -0.5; 20.7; 18.8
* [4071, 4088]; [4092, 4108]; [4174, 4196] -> -0.5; 20.9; 18.5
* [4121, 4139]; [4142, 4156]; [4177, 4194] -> 0.8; 20.3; 18.6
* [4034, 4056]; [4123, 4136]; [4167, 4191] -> -0.6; 20.5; 18.9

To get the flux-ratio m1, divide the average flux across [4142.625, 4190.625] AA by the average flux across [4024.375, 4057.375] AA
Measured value 0.9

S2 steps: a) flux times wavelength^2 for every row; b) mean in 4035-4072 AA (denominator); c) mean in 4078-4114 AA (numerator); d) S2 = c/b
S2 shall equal 1.03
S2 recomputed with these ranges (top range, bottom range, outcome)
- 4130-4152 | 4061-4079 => 0.96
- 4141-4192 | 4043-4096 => 0.96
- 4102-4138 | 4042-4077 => 1.01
